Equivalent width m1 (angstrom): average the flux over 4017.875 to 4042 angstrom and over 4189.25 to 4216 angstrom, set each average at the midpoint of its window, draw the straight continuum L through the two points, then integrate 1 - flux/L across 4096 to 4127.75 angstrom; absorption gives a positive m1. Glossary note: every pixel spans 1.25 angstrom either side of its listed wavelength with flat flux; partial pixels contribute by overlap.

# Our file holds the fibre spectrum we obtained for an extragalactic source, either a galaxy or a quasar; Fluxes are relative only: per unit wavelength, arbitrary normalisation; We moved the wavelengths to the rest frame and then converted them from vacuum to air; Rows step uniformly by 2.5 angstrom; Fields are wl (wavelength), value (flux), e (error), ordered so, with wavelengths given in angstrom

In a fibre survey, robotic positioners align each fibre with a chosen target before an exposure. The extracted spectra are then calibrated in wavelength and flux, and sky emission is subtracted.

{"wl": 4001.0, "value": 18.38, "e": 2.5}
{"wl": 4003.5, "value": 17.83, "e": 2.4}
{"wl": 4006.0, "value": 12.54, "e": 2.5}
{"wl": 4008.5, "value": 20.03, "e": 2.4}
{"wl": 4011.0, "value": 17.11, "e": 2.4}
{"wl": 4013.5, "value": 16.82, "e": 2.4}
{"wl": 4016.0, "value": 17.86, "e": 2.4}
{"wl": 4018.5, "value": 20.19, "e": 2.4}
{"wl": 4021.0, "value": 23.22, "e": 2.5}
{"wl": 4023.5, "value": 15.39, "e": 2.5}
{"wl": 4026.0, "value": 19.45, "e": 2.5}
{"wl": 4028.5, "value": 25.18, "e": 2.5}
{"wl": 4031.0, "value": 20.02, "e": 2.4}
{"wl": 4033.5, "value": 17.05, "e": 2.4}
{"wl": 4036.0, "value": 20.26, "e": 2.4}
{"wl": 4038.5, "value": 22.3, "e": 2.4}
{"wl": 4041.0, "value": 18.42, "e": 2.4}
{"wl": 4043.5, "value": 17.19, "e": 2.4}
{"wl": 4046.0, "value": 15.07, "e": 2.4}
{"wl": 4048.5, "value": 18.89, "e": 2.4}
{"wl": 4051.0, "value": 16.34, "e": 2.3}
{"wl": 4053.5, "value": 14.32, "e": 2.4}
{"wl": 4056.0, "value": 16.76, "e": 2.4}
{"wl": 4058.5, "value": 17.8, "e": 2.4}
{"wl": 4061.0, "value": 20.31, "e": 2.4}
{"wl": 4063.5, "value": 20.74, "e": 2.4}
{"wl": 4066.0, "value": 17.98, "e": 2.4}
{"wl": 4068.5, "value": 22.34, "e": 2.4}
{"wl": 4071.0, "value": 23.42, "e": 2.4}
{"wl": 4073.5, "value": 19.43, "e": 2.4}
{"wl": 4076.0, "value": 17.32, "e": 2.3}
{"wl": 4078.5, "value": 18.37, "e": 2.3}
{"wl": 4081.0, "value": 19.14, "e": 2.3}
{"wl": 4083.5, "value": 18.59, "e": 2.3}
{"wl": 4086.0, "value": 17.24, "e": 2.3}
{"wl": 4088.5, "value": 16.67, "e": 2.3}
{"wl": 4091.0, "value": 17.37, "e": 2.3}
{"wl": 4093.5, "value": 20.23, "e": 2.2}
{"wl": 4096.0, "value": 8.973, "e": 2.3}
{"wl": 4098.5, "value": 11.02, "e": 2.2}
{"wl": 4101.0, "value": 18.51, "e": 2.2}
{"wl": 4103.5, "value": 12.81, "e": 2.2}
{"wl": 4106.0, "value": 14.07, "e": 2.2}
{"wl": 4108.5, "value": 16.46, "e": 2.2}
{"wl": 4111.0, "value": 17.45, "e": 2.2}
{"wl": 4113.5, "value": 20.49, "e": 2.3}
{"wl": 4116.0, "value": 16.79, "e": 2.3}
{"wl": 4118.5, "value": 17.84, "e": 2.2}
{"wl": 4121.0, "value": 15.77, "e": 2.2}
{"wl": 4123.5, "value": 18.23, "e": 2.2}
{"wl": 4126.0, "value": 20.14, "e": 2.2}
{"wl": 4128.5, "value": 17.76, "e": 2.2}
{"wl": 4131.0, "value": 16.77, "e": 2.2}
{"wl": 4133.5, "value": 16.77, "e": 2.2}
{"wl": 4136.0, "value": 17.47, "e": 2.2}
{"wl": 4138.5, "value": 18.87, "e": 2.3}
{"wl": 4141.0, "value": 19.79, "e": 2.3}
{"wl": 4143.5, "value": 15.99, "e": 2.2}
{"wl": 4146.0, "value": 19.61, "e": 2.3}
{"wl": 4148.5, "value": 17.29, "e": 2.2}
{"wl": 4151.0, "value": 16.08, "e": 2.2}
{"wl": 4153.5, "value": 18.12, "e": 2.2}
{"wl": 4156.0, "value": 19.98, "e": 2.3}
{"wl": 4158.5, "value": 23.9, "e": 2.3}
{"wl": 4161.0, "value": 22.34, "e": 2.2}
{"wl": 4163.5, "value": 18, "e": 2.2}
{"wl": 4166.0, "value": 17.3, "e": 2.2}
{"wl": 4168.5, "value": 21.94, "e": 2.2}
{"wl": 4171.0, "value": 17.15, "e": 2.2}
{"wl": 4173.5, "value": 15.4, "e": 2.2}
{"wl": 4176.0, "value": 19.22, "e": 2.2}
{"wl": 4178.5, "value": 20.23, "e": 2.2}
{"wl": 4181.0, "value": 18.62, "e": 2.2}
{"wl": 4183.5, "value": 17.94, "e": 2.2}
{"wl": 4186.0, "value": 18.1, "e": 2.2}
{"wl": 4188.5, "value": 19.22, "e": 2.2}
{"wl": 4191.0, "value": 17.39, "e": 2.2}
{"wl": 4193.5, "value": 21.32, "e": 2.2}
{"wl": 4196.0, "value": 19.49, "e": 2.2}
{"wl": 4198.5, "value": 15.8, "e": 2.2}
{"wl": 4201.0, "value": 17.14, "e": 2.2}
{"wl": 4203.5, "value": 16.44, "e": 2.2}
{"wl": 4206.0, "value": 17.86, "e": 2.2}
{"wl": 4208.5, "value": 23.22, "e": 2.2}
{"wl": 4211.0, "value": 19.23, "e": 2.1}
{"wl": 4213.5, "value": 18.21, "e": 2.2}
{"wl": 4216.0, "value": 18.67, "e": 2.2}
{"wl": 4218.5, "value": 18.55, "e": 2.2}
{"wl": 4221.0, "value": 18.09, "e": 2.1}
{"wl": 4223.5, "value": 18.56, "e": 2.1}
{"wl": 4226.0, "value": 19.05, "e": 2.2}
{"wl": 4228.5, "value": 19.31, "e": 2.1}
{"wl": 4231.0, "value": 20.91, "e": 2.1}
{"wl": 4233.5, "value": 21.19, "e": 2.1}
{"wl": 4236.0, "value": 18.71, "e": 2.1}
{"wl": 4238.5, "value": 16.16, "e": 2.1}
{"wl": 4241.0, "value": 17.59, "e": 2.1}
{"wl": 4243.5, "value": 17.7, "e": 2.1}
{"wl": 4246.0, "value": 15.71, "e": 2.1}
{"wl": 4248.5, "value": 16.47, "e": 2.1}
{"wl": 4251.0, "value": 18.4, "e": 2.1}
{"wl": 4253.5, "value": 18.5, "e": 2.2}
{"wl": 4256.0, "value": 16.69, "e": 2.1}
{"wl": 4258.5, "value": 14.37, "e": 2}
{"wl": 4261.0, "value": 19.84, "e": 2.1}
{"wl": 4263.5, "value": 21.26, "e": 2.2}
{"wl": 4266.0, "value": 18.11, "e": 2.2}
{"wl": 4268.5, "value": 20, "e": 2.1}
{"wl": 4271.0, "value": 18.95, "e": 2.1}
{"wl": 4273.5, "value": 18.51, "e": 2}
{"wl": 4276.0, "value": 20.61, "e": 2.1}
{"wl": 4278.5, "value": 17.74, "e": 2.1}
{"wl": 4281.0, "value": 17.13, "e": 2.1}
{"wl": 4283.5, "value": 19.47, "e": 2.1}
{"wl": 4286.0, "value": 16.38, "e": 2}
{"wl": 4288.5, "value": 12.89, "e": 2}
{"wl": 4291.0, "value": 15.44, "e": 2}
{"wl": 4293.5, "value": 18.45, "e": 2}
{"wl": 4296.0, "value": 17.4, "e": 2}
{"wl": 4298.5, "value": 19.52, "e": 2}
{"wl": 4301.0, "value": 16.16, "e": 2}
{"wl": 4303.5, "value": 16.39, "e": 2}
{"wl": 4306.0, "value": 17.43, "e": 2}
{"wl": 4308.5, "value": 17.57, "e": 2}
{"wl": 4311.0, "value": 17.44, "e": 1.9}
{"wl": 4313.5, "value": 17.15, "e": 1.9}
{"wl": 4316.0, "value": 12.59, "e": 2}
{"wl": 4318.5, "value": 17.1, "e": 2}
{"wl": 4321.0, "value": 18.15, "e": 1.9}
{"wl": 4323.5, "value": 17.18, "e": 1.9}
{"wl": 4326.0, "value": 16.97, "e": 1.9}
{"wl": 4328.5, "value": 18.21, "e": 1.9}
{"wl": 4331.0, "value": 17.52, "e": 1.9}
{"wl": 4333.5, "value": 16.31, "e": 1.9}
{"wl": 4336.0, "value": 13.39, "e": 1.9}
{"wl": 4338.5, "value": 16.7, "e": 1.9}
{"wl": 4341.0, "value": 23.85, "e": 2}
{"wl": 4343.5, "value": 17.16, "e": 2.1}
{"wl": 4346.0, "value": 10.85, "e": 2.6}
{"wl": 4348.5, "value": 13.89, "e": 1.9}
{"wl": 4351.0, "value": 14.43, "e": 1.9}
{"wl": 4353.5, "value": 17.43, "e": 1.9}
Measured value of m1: 5.03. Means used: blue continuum 20.2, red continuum 18.6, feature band 16.3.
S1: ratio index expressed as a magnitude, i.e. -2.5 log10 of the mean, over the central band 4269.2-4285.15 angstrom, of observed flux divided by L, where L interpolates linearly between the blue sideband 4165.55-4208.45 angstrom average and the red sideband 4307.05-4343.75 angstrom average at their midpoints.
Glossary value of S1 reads -0.07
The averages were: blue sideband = 18.4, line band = 18.7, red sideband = 17.2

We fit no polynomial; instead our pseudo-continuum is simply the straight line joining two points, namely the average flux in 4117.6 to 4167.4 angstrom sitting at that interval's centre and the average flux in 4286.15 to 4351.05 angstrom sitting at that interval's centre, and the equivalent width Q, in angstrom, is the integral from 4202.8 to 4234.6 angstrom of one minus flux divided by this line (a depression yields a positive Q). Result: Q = -2.88 angstrom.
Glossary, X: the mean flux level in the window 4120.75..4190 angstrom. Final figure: 18.5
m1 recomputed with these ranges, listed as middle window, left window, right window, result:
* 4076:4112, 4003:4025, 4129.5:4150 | 3.23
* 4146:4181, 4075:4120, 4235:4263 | -4.24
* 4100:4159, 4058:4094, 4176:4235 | 4.11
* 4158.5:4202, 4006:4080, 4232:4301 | -1.27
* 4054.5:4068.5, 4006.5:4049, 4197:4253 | -0.08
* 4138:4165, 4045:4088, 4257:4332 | -1.44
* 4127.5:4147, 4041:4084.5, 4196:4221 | 0.60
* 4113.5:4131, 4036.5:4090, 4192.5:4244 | 0.68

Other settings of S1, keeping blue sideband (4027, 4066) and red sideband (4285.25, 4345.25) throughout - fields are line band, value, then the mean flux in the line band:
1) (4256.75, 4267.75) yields -0.07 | 18.4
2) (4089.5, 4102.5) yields 0.21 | 15.2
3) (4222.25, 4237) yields -0.13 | 19.6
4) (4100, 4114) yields 0.12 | 16.4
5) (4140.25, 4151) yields 0.01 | 17.9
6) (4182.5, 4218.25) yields -0.05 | 18.6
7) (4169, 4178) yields 0.00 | 17.9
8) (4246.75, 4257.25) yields -0.01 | 17.4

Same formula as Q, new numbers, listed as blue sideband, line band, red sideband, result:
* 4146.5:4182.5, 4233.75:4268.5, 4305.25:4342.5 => 0.3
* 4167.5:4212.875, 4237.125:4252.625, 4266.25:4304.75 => 0.9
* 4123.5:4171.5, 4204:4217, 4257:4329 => -0.8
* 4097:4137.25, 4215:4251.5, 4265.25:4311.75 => -2.1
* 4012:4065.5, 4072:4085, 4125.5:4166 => 0.0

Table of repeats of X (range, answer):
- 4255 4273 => 18.5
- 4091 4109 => 14.7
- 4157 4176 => 19.4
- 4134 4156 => 18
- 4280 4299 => 17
